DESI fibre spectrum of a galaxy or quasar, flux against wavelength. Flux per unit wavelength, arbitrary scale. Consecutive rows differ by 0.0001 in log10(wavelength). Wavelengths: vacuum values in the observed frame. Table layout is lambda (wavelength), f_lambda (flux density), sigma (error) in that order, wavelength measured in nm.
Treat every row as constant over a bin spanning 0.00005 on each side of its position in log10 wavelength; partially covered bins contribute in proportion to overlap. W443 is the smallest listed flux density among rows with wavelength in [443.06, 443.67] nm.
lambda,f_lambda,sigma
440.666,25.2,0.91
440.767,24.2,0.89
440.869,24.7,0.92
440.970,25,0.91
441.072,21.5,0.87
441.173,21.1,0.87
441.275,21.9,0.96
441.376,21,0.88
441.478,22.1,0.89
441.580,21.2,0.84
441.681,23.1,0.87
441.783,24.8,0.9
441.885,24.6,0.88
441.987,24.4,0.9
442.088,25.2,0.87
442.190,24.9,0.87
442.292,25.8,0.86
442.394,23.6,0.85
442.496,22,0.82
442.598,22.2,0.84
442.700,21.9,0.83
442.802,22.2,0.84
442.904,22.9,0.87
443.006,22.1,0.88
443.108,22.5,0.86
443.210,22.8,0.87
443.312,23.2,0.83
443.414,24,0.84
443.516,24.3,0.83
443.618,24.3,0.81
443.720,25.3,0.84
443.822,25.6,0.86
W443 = 22.5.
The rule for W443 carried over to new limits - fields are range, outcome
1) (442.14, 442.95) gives 21.9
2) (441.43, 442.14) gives 21.2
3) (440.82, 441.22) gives 21.1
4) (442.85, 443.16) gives 22.1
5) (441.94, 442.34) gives 24.4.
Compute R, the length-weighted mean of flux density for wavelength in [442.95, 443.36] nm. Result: 22.7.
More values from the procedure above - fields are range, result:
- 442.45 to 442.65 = 22.1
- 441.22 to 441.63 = 21.5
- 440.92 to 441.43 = 22.1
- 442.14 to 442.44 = 24.8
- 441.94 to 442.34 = 25.1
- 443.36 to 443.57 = 24.2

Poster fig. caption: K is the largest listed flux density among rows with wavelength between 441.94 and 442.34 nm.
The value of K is 25.8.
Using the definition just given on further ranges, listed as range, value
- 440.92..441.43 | 25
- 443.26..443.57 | 24.3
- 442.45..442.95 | 22.9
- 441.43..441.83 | 24.8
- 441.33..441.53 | 22.1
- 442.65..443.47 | 24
